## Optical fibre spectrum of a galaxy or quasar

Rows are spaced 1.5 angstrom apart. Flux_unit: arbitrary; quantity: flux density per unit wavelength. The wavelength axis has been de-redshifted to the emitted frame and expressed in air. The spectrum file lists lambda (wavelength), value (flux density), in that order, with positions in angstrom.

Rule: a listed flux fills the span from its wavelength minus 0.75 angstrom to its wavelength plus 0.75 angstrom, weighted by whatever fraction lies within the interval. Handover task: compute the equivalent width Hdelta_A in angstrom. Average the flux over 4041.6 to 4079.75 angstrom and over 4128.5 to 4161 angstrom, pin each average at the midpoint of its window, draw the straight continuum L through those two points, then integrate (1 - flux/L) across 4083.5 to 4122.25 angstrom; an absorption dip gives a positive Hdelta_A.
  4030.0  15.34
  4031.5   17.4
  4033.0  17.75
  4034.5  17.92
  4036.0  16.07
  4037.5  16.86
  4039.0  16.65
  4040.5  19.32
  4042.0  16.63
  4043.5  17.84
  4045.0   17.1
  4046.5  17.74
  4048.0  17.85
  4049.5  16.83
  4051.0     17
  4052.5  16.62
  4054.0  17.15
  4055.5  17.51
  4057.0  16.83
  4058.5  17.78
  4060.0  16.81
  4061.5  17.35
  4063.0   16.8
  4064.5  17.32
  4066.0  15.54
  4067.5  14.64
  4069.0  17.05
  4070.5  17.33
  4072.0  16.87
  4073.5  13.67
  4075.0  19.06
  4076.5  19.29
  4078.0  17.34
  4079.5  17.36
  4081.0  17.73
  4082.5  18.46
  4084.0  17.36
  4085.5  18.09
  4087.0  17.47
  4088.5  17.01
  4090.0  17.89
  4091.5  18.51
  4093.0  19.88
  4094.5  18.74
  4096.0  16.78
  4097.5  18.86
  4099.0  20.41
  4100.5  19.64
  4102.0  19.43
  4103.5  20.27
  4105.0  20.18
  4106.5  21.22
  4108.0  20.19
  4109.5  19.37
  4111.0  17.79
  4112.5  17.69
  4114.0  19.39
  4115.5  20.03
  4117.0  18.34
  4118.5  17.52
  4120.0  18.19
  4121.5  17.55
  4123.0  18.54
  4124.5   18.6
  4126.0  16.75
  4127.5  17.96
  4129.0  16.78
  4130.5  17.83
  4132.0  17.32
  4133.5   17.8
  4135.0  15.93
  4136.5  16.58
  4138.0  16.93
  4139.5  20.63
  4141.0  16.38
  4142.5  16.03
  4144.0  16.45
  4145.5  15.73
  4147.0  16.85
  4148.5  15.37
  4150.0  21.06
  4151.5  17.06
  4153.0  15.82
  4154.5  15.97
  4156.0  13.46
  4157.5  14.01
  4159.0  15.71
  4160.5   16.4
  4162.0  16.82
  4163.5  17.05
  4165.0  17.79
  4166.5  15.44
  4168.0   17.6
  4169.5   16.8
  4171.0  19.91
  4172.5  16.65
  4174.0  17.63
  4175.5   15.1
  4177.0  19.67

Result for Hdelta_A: -4.4 angstrom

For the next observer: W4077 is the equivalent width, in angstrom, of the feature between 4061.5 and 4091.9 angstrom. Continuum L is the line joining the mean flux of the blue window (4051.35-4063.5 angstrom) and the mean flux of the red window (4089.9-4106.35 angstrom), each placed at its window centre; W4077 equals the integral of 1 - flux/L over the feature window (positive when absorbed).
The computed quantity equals 1.5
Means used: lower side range 17.1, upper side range 19.3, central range 17.2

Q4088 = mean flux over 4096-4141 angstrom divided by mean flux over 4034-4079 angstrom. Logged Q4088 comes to 1.1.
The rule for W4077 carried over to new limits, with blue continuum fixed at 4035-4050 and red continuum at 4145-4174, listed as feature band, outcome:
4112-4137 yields -1.5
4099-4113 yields -2.2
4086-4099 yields -1.0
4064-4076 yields 0.5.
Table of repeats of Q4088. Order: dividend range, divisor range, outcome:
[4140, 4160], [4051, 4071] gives 0.96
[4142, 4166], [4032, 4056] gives 0.94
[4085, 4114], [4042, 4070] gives 1.12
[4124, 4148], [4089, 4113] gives 0.89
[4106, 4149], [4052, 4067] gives 1.05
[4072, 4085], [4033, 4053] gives 1.01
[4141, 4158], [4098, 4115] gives 0.83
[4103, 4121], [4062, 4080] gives 1.14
